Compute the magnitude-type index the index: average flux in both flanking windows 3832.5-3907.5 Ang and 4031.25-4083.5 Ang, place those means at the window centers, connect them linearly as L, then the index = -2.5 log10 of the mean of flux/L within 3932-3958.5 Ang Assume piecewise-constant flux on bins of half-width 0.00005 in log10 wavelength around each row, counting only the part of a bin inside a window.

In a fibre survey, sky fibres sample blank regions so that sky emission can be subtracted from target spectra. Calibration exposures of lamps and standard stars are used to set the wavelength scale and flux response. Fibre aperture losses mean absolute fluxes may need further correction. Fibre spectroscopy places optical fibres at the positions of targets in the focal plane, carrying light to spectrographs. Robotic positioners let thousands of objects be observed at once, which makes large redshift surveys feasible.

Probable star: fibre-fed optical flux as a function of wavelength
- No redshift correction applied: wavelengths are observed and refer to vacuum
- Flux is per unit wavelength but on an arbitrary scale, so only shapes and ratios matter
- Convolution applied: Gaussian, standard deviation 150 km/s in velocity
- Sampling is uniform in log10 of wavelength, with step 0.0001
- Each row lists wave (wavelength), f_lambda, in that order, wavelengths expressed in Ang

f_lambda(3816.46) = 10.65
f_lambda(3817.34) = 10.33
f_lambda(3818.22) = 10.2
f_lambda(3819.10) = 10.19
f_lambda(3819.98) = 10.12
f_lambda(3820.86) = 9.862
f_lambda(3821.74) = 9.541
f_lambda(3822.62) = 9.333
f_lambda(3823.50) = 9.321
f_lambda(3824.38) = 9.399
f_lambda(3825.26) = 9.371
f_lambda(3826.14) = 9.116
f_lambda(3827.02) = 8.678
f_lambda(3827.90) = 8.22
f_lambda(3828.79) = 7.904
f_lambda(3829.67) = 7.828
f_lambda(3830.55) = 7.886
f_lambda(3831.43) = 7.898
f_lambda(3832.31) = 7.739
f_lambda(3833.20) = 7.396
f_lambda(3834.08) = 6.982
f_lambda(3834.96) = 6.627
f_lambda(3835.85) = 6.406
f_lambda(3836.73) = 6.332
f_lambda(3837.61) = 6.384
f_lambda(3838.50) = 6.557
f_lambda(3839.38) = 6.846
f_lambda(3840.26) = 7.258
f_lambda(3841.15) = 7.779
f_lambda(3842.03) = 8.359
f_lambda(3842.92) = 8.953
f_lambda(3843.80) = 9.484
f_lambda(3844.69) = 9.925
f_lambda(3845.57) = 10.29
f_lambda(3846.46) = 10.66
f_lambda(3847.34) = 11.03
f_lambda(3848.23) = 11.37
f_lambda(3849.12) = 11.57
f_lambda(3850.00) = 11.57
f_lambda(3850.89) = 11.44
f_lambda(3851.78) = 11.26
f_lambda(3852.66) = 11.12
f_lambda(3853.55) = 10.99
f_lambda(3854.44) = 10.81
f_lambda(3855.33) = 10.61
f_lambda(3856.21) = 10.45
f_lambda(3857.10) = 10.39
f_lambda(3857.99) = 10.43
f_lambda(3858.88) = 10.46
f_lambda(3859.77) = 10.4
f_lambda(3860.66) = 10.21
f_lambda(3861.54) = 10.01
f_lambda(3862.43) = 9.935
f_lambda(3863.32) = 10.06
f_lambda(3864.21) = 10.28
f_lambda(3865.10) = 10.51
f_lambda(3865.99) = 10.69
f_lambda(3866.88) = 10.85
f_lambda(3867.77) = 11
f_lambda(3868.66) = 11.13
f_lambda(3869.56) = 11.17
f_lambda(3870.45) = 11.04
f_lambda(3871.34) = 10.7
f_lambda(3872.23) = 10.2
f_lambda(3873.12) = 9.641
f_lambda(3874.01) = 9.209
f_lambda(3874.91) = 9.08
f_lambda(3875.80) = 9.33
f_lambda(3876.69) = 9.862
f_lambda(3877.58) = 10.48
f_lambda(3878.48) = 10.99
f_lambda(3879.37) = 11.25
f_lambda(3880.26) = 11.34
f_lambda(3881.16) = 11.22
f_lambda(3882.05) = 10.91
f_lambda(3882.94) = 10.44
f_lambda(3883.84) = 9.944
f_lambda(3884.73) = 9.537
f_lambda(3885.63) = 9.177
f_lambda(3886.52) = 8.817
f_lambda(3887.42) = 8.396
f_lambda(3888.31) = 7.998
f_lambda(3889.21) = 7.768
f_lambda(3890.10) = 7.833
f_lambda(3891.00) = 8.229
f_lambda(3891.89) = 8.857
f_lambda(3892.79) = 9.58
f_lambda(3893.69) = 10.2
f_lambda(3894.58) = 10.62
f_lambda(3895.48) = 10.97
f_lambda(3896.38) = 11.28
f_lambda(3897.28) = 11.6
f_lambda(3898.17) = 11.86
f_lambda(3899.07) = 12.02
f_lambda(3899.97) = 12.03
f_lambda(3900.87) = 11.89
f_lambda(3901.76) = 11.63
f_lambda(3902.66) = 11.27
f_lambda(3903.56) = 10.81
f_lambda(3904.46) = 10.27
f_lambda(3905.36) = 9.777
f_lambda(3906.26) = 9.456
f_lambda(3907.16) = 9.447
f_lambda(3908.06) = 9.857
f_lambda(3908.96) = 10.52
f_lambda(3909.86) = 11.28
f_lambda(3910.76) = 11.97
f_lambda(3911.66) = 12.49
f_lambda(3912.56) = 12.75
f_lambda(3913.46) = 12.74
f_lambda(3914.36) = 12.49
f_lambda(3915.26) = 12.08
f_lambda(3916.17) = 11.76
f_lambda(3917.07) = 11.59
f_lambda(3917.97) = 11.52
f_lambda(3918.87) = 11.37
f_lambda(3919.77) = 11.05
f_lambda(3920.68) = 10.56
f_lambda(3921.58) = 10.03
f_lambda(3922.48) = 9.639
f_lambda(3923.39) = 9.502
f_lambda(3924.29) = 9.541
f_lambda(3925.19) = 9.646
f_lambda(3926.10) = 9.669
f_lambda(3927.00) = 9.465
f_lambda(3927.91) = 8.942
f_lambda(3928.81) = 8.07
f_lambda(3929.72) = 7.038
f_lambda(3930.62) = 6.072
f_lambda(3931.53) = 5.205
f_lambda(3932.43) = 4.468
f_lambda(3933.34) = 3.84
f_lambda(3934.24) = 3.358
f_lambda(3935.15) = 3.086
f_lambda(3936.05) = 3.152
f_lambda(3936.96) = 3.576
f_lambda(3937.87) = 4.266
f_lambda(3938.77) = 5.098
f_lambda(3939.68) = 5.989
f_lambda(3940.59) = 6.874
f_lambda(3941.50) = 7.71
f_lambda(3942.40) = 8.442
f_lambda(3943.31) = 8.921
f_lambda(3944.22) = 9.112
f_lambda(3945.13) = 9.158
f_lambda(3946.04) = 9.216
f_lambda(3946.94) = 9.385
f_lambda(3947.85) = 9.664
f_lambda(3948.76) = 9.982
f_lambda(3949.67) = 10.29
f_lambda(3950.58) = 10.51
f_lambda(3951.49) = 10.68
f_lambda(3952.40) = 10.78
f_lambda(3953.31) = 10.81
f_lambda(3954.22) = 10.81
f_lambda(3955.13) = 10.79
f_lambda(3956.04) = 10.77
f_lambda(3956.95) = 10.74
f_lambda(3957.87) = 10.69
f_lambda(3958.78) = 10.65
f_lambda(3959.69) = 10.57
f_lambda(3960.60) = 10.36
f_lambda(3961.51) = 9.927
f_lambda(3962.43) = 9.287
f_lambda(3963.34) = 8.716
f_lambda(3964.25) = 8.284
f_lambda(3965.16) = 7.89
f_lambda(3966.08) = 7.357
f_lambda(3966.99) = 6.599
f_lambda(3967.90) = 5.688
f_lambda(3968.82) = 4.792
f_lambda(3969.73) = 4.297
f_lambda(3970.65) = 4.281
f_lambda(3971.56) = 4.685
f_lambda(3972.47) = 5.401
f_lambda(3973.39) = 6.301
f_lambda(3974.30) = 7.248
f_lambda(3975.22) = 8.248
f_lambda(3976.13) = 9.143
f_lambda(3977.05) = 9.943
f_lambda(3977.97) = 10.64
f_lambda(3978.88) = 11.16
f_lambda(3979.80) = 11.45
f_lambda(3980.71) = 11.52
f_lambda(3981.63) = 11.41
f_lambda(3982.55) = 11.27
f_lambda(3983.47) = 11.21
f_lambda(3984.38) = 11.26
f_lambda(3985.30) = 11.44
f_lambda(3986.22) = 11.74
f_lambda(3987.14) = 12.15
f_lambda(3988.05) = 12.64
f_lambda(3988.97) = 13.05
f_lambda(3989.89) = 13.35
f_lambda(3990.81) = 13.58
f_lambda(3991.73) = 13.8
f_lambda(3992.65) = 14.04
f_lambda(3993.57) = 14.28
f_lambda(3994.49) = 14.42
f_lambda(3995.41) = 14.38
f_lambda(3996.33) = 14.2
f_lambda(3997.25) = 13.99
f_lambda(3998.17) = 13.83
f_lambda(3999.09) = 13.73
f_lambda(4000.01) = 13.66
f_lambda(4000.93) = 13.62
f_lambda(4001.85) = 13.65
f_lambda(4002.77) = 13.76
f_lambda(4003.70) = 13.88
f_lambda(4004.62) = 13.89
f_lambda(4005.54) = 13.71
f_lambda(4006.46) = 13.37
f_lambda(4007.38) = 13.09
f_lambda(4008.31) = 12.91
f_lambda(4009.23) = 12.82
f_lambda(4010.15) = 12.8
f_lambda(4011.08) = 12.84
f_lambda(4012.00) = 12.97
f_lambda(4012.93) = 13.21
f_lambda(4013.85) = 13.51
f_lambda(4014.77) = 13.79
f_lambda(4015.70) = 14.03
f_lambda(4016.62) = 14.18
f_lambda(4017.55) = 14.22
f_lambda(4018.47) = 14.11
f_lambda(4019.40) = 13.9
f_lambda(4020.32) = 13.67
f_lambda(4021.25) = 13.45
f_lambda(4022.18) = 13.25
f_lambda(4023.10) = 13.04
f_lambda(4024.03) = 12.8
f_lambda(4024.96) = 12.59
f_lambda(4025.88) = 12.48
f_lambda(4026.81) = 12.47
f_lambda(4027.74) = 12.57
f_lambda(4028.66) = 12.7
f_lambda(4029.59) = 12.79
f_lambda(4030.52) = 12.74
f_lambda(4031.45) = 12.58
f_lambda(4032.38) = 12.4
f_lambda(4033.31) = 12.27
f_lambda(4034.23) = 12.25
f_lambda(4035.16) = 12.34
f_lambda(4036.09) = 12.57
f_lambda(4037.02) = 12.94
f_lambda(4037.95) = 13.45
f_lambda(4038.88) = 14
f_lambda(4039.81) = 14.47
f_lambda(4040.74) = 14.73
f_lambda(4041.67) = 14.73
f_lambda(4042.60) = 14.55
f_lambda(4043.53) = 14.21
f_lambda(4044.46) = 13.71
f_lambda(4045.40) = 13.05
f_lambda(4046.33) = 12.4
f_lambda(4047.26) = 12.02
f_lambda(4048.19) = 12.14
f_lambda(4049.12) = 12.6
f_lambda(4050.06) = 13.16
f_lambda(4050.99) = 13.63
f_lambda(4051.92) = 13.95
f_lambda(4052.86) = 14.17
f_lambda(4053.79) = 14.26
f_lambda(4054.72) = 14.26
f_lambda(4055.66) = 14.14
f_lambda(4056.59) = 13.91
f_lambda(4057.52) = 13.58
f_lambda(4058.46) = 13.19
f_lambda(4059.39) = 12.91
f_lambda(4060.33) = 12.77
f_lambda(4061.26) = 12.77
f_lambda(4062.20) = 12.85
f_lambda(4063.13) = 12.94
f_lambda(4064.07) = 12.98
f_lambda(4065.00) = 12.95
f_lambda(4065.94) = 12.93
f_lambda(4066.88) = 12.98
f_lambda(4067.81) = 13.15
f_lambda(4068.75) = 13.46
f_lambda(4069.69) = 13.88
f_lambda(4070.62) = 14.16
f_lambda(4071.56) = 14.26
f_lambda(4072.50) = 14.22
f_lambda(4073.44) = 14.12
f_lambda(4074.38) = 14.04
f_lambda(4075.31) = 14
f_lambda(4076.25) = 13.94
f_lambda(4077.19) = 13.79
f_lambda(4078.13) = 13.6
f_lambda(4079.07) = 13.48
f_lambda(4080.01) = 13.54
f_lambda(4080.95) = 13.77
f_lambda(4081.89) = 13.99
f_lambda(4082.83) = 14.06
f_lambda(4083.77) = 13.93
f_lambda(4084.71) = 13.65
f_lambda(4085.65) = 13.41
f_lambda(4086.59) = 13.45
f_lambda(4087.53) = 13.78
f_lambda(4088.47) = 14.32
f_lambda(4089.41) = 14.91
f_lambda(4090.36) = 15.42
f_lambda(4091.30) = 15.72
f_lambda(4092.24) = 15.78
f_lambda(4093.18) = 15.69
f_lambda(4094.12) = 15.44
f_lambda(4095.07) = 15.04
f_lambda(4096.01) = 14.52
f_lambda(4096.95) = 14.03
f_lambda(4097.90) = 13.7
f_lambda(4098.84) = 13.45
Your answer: 0.38 mag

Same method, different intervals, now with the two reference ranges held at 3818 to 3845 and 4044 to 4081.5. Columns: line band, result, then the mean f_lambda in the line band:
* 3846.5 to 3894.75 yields -0.123 mag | 10.2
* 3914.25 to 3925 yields -0.062 mag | 10.8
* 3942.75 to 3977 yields 0.264 mag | 8.71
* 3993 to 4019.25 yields -0.126 mag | 13.7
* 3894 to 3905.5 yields -0.150 mag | 11.3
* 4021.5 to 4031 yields -0.011 mag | 12.8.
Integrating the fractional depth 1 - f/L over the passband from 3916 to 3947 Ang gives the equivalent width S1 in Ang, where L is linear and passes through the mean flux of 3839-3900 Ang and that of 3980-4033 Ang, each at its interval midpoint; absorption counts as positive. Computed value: 9.8 Ang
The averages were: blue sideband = 10.2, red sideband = 13.1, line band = 7.84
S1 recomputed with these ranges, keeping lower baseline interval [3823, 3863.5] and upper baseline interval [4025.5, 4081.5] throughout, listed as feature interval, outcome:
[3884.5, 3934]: 2.7 Ang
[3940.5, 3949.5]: 1.8 Ang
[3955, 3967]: 2.1 Ang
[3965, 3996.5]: 4.8 Ang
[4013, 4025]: -0.9 Ang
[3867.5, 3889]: -0.4 Ang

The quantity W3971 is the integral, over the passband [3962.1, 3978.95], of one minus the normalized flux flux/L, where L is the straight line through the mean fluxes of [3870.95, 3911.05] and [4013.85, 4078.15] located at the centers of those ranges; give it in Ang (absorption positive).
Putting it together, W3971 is 6.5 Ang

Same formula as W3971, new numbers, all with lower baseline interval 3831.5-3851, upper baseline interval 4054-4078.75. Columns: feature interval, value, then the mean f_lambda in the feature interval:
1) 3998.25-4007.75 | -1.2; 13.7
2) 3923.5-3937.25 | 5.3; 6.45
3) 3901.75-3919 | -1.9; 11.2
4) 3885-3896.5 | 0.7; 9.15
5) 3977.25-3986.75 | 0.3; 11.3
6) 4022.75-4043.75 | -0.5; 13.1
